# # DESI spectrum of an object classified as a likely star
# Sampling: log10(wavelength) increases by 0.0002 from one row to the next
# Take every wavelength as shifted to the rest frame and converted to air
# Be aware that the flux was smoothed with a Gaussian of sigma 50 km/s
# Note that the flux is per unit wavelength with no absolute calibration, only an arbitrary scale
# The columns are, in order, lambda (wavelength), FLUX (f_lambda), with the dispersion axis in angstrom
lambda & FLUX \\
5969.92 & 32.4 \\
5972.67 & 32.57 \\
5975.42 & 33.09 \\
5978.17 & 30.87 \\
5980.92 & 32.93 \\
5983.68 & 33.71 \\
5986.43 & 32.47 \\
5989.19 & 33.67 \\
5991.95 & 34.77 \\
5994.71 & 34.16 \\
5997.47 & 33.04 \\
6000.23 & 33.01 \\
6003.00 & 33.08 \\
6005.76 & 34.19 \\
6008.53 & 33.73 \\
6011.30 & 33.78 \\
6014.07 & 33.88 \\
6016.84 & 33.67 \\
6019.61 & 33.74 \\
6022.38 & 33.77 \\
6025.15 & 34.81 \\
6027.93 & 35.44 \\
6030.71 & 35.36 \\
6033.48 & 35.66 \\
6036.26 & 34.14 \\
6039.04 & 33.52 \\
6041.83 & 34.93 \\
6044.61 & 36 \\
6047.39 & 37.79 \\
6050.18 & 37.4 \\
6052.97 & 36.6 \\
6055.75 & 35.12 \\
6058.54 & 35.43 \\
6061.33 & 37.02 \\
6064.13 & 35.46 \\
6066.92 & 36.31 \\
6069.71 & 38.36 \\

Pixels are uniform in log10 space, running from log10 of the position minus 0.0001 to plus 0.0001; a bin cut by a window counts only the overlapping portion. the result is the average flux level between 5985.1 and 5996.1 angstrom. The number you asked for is 33.8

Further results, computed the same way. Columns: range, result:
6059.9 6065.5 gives 36.2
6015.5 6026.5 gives 34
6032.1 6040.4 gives 34.4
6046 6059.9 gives 36.5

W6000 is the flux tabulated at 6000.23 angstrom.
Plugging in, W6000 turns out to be 33.01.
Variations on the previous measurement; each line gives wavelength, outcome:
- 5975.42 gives 33.09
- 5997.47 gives 33.04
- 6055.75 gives 35.12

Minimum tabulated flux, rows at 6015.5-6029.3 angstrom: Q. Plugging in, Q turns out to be 33.67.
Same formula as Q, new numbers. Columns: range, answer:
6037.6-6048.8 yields 33.52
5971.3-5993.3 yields 30.87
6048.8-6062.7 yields 35.12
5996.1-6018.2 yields 33.01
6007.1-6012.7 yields 33.73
